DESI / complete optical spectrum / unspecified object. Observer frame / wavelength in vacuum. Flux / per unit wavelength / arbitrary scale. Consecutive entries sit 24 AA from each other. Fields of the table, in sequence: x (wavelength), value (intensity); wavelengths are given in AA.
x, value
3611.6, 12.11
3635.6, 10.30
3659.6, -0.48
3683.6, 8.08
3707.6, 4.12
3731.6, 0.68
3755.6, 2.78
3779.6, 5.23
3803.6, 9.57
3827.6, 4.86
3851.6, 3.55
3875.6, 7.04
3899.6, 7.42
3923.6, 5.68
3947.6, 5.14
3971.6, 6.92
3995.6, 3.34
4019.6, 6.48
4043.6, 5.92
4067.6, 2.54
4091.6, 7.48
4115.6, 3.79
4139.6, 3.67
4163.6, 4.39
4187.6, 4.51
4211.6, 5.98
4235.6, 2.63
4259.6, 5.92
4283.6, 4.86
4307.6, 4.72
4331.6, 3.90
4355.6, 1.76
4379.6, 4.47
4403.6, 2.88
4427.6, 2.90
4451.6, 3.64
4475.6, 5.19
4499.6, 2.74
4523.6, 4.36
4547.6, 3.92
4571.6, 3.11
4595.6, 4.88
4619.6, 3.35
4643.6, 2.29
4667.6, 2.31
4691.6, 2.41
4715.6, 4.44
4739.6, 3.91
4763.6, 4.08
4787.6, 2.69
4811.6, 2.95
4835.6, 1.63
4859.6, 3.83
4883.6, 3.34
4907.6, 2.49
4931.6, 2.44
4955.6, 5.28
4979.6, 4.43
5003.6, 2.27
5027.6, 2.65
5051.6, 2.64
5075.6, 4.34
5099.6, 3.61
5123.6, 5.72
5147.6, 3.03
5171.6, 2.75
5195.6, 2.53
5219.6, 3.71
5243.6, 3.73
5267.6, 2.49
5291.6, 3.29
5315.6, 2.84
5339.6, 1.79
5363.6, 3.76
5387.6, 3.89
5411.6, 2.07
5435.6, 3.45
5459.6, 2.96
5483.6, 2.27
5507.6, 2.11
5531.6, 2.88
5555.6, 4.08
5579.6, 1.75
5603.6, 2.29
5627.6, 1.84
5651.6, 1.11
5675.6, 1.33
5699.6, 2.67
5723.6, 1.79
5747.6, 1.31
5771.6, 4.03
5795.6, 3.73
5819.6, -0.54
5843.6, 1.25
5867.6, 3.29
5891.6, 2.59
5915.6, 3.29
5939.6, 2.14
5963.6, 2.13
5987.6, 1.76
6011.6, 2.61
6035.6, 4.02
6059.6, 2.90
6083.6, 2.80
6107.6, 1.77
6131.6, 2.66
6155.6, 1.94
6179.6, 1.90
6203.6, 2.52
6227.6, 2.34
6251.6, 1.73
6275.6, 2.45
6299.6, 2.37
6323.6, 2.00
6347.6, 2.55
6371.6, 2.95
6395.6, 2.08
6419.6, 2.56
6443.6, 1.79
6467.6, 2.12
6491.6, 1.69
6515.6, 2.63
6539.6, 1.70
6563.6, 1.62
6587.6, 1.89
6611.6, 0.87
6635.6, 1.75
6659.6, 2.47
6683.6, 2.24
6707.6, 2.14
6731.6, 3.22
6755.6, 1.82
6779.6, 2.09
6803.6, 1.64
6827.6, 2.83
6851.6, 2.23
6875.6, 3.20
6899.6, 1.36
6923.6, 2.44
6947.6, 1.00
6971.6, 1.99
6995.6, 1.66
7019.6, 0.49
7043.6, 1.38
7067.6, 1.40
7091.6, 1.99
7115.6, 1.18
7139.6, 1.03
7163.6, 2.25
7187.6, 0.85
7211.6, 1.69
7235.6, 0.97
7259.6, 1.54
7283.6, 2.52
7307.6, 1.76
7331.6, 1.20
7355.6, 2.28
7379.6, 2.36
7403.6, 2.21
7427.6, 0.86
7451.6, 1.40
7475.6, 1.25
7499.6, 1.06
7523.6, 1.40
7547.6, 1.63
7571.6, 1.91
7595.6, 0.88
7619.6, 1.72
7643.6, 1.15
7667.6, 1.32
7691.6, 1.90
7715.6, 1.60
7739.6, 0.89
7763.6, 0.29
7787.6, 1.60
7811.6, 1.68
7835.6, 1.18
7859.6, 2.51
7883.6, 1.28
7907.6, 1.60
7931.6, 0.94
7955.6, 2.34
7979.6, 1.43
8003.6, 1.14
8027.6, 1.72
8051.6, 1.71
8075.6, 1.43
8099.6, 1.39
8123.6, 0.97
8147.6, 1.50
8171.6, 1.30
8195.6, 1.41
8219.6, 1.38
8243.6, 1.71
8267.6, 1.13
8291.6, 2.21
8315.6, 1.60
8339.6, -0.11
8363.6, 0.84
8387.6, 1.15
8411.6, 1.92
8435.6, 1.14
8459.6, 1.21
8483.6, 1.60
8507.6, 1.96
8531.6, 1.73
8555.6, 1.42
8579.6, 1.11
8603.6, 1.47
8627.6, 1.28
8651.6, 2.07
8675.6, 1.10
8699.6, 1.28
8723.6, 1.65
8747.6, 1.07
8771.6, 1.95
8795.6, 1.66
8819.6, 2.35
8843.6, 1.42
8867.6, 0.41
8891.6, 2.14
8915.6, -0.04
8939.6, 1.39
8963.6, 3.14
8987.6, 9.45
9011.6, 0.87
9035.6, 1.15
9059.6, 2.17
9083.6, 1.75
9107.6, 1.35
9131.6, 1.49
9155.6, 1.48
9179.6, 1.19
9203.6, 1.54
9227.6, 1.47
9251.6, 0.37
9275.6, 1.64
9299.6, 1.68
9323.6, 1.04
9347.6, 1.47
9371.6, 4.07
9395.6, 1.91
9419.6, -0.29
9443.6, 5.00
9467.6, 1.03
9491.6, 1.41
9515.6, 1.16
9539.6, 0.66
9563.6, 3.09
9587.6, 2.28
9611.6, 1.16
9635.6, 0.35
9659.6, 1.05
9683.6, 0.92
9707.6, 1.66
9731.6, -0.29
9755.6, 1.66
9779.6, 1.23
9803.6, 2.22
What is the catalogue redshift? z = 1.408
